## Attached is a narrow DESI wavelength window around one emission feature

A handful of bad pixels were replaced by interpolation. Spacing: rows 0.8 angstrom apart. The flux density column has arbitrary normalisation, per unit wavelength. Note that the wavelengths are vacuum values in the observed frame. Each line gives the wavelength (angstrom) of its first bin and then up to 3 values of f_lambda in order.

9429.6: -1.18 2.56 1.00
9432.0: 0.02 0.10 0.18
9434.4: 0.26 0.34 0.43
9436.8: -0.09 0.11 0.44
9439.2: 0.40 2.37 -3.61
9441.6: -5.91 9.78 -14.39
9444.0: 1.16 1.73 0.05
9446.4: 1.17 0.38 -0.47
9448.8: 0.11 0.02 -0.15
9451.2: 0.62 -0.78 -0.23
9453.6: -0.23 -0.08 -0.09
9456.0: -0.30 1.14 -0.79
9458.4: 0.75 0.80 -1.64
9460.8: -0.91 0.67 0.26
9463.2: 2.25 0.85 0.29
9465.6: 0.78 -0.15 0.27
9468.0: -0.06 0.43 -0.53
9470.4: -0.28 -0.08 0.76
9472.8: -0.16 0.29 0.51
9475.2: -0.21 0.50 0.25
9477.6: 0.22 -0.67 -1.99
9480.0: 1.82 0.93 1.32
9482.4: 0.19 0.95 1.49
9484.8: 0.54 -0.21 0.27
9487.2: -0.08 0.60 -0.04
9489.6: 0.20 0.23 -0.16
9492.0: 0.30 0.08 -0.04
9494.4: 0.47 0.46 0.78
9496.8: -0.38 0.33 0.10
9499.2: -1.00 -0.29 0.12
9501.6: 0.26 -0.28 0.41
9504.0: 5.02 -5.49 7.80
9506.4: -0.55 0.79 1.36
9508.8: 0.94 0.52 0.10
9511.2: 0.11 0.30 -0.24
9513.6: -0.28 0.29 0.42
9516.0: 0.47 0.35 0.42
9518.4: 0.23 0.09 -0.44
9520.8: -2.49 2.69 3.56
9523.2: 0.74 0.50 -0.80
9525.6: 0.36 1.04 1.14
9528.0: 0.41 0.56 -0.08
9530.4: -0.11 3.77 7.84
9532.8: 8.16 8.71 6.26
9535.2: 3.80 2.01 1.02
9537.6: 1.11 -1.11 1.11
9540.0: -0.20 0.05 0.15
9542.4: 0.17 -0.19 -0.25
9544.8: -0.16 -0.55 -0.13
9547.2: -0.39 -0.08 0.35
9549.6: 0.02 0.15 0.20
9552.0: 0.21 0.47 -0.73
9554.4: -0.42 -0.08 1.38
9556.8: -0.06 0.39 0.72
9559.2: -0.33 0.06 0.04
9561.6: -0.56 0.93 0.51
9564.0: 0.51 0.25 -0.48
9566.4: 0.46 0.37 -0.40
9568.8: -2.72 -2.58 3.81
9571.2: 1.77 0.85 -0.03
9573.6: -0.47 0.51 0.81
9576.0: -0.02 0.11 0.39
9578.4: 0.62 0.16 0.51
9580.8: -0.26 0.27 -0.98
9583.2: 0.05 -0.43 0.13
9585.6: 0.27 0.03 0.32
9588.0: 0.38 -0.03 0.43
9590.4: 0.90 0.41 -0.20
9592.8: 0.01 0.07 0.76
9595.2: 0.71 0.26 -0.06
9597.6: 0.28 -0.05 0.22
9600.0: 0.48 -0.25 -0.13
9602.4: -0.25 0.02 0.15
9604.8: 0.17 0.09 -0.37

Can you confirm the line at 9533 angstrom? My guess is [O III] 5007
